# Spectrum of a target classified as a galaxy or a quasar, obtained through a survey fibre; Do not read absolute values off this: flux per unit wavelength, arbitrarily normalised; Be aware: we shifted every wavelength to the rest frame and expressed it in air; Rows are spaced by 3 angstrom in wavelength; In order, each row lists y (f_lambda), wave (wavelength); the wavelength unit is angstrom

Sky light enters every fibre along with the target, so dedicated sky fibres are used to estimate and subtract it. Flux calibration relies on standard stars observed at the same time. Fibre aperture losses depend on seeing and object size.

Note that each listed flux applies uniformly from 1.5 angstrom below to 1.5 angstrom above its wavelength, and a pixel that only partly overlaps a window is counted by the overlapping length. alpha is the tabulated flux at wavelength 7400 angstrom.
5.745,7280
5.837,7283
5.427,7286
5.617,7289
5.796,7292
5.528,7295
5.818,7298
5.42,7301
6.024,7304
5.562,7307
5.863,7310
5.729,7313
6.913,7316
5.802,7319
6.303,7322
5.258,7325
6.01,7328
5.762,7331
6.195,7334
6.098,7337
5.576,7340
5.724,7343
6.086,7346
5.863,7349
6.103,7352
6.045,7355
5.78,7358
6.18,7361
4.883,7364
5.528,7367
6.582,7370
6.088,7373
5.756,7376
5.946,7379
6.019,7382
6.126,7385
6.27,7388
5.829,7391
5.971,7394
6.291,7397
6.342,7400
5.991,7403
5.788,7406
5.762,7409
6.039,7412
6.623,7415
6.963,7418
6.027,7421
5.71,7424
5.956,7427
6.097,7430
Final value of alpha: 6.342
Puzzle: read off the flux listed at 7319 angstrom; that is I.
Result 5.802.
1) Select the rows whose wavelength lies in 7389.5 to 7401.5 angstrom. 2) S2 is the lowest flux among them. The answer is 5.829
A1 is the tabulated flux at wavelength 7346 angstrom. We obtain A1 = 6.086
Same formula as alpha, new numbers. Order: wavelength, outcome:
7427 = 5.956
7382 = 6.019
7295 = 5.528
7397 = 6.291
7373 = 6.088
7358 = 5.78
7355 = 6.045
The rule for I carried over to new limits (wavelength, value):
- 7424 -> 5.71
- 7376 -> 5.756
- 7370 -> 6.582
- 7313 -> 5.729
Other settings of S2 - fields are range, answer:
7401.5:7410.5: 5.762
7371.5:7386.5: 5.756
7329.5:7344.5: 5.576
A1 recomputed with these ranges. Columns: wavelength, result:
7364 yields 4.883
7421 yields 6.027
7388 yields 6.27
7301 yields 5.42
